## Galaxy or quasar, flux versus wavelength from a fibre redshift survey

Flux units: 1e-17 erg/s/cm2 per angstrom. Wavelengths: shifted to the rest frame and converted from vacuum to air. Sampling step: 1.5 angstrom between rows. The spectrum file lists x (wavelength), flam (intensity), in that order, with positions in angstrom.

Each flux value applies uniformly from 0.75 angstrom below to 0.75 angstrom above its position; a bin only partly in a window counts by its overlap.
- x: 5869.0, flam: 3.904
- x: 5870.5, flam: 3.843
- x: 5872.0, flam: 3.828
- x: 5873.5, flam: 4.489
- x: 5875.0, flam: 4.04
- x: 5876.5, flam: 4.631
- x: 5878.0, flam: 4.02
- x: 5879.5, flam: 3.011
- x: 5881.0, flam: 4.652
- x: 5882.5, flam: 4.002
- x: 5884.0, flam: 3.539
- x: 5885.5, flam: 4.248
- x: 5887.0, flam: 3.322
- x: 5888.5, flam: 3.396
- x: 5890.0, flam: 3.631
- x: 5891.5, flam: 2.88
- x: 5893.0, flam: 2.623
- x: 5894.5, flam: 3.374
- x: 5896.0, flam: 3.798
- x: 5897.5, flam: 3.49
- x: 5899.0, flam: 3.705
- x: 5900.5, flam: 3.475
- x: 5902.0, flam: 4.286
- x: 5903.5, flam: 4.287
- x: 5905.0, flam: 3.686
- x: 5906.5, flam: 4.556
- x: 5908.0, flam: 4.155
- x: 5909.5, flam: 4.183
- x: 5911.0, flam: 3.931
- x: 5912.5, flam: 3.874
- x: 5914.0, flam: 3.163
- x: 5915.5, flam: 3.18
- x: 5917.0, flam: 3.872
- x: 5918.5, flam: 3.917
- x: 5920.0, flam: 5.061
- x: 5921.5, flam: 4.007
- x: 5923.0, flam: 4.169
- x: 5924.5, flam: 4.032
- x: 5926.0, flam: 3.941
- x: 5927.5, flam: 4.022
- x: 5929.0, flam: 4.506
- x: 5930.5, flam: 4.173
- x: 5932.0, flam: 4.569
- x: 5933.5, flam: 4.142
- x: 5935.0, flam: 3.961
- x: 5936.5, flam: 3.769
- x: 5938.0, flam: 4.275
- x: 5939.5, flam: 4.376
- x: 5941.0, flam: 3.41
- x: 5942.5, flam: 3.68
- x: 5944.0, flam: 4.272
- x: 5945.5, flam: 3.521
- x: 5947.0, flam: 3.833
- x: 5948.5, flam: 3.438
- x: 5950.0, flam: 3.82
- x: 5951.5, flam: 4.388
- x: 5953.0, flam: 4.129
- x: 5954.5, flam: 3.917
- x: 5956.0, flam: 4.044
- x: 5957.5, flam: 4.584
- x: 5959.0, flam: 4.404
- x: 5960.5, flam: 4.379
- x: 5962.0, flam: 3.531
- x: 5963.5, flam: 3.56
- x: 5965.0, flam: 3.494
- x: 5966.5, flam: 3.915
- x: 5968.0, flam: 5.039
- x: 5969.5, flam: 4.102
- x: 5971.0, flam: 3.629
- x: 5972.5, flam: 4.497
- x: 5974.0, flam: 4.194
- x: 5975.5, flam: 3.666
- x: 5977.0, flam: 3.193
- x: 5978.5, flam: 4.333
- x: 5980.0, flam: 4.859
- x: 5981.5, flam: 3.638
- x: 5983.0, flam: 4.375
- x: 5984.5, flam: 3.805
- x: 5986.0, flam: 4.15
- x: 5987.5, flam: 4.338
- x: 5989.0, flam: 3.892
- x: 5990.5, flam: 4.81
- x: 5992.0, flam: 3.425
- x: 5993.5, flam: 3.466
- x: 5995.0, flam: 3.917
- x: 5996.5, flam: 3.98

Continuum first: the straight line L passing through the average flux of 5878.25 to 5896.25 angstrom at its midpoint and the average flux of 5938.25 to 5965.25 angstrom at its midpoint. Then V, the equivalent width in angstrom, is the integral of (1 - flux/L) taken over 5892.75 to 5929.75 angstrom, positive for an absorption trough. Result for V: -2.1 angstrom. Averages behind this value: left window 3.55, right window 3.95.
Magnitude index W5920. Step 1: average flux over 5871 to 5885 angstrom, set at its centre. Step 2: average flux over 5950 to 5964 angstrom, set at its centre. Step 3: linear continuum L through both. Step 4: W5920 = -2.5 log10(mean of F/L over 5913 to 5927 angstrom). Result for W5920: 0.04 mag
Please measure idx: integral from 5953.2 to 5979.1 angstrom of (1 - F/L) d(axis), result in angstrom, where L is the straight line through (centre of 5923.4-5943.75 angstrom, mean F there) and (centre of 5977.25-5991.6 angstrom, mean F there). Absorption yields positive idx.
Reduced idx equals 0.7 angstrom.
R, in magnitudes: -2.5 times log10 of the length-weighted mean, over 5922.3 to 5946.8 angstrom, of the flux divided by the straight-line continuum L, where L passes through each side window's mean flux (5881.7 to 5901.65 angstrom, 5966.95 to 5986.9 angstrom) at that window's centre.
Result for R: -0.06 mag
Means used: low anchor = 3.52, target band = 4.05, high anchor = 4.11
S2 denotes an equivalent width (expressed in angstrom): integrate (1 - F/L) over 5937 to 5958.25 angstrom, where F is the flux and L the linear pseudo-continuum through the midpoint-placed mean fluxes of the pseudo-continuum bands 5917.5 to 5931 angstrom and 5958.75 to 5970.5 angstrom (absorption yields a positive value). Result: 0.64 angstrom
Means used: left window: 4.2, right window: 4.03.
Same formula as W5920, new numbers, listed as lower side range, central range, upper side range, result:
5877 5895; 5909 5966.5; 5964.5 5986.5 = -0.04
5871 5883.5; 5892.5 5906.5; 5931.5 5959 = 0.10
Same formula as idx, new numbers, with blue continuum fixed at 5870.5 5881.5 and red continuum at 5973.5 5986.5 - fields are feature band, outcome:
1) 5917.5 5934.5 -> -0.8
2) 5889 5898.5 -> 1.7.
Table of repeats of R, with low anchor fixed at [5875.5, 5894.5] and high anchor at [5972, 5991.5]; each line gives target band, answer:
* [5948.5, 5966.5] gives 0.00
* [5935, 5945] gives -0.01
